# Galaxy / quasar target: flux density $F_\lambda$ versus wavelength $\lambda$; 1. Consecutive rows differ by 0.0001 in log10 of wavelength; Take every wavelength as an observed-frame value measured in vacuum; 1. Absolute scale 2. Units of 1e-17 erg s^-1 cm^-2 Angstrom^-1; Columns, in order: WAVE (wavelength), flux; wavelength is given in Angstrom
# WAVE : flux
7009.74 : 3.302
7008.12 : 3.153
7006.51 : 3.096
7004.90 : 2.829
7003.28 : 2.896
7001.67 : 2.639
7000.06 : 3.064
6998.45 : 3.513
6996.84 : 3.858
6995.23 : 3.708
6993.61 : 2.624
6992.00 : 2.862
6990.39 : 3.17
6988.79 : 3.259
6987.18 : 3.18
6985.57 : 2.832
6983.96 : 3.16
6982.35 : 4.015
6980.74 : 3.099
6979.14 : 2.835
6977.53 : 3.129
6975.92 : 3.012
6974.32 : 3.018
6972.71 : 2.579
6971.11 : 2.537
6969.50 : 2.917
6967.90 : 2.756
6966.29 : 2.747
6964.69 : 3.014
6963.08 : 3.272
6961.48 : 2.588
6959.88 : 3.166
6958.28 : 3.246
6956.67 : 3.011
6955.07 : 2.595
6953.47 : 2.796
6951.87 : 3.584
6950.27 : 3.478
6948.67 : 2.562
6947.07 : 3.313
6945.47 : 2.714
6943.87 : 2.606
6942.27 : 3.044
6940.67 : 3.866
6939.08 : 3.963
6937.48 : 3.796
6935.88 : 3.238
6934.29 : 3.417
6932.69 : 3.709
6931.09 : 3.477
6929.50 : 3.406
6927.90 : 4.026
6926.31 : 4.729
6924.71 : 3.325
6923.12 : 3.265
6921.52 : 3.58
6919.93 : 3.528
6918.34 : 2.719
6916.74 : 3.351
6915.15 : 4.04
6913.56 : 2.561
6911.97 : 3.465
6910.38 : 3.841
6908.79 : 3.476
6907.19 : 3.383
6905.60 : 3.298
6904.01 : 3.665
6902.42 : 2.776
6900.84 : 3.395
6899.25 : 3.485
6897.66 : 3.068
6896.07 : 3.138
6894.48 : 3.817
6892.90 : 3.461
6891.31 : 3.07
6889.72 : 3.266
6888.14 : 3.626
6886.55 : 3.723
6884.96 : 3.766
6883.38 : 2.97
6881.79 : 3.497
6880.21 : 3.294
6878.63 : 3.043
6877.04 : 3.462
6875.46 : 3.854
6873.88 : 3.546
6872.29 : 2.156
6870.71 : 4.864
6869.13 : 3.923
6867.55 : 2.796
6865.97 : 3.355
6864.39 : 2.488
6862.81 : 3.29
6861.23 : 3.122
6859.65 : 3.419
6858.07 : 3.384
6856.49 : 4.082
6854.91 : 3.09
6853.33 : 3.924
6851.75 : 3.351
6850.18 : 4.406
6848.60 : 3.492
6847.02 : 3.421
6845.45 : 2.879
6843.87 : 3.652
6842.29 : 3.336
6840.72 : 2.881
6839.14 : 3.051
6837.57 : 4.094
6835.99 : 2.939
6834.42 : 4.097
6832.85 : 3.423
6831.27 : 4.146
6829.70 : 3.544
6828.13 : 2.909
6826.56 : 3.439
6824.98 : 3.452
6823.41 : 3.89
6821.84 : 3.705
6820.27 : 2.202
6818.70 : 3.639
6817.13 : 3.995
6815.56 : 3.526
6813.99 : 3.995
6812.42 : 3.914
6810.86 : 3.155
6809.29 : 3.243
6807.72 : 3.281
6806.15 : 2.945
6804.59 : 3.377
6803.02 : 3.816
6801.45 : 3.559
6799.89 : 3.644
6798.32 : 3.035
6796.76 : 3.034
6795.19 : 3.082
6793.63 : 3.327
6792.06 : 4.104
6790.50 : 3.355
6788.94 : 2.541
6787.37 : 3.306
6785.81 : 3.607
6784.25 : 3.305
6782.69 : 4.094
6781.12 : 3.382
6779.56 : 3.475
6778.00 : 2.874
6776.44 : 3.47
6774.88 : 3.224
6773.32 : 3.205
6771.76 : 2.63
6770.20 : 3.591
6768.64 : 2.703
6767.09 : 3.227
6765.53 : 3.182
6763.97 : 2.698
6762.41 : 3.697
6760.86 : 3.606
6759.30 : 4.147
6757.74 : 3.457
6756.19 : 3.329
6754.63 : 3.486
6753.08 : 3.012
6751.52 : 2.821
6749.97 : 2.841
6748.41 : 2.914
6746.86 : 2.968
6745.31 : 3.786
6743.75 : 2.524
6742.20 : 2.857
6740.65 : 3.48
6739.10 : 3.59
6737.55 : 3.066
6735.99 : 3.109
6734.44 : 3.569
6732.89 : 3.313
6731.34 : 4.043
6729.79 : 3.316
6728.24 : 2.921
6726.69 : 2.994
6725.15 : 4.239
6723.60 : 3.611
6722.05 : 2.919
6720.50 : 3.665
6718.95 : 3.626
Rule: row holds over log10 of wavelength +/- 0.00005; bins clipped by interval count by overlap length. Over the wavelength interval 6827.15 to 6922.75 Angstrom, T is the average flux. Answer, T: 3.41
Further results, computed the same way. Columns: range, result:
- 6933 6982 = 3.08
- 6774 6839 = 3.44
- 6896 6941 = 3.48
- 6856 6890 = 3.4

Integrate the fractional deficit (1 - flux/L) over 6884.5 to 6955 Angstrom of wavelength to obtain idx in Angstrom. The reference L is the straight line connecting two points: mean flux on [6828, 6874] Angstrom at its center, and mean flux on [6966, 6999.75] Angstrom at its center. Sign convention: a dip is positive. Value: -2.94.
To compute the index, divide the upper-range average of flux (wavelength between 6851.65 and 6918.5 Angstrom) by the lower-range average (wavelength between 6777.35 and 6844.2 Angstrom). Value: 0.99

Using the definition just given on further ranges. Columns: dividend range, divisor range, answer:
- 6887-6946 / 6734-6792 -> 1.05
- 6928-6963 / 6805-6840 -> 0.93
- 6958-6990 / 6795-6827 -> 0.88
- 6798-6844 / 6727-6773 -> 1.07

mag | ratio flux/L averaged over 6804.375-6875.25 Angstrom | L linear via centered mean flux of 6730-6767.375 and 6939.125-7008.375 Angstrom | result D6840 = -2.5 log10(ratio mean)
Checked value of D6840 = -0.08 mag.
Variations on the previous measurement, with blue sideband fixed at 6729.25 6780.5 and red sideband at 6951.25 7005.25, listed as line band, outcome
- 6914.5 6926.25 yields -0.12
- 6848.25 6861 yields -0.15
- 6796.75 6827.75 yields -0.08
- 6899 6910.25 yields -0.09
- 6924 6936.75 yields -0.19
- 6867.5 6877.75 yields -0.14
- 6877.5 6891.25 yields -0.08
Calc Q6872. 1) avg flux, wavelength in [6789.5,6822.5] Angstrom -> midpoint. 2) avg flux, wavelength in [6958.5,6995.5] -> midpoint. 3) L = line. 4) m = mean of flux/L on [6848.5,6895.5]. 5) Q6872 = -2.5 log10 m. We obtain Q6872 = -0.06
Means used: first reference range 3.42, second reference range 3.01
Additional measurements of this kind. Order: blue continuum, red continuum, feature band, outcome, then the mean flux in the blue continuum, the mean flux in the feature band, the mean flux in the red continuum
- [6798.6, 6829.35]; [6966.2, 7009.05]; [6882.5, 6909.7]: -0.04 mag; 3.45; 3.38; 3.06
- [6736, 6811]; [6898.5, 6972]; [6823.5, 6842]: -0.06 mag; 3.27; 3.47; 3.28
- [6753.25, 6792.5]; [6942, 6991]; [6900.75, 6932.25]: -0.13 mag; 3.34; 3.47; 3.01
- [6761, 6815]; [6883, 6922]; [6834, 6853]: -0.04 mag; 3.33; 3.47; 3.38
